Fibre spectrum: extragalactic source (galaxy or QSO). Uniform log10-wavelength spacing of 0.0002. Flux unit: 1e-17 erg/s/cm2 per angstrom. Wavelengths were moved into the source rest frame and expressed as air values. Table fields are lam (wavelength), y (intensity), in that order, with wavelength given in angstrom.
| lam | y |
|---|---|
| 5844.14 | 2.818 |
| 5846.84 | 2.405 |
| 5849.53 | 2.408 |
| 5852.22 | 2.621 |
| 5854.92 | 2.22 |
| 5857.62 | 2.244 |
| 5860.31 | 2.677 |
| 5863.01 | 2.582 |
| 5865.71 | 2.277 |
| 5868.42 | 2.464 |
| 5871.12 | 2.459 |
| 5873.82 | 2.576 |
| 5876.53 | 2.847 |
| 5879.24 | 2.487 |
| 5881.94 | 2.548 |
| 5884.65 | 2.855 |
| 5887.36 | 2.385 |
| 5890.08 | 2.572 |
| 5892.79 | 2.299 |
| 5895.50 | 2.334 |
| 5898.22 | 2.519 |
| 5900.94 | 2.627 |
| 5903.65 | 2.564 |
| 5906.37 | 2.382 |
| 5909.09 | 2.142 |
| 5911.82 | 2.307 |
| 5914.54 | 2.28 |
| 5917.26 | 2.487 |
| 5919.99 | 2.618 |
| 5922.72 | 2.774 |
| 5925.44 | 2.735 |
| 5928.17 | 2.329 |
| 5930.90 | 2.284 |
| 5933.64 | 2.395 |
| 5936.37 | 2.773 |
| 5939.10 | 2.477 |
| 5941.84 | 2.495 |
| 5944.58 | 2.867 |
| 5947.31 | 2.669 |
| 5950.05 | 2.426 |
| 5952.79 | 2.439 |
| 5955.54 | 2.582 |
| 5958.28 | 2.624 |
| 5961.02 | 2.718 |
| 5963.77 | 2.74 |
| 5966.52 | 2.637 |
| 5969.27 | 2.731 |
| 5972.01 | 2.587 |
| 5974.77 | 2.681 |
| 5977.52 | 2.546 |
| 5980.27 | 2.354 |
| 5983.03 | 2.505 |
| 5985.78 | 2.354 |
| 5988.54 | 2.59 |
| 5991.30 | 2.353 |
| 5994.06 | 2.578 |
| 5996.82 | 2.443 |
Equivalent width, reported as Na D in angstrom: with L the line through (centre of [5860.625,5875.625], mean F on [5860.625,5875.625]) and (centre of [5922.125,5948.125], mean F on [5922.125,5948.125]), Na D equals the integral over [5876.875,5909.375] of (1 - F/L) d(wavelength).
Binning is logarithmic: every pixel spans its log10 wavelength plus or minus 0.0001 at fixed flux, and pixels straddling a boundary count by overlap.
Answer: 0.3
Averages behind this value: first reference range 2.5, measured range 2.5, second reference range 2.57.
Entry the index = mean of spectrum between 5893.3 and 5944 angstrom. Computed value 2.48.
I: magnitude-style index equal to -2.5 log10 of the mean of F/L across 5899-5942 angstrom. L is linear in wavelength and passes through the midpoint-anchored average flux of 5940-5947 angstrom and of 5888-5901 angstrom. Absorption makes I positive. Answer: 0.036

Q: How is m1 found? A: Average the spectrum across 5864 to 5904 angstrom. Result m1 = 2.52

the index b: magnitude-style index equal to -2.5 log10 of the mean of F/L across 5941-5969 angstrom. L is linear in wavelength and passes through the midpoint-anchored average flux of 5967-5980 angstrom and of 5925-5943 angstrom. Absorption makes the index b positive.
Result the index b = -0.03 mag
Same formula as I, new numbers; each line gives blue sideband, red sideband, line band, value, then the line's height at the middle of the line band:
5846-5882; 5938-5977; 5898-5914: 0.06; 2.55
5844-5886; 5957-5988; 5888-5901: 0.04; 2.54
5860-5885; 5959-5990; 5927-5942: 0.05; 2.58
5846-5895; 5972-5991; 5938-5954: -0.03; 2.5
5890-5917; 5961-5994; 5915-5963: -0.04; 2.48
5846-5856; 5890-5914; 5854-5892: -0.04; 2.41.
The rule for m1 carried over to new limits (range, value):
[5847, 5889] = 2.51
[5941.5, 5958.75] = 2.59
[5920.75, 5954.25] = 2.56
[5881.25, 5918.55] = 2.45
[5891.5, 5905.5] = 2.47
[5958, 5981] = 2.63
